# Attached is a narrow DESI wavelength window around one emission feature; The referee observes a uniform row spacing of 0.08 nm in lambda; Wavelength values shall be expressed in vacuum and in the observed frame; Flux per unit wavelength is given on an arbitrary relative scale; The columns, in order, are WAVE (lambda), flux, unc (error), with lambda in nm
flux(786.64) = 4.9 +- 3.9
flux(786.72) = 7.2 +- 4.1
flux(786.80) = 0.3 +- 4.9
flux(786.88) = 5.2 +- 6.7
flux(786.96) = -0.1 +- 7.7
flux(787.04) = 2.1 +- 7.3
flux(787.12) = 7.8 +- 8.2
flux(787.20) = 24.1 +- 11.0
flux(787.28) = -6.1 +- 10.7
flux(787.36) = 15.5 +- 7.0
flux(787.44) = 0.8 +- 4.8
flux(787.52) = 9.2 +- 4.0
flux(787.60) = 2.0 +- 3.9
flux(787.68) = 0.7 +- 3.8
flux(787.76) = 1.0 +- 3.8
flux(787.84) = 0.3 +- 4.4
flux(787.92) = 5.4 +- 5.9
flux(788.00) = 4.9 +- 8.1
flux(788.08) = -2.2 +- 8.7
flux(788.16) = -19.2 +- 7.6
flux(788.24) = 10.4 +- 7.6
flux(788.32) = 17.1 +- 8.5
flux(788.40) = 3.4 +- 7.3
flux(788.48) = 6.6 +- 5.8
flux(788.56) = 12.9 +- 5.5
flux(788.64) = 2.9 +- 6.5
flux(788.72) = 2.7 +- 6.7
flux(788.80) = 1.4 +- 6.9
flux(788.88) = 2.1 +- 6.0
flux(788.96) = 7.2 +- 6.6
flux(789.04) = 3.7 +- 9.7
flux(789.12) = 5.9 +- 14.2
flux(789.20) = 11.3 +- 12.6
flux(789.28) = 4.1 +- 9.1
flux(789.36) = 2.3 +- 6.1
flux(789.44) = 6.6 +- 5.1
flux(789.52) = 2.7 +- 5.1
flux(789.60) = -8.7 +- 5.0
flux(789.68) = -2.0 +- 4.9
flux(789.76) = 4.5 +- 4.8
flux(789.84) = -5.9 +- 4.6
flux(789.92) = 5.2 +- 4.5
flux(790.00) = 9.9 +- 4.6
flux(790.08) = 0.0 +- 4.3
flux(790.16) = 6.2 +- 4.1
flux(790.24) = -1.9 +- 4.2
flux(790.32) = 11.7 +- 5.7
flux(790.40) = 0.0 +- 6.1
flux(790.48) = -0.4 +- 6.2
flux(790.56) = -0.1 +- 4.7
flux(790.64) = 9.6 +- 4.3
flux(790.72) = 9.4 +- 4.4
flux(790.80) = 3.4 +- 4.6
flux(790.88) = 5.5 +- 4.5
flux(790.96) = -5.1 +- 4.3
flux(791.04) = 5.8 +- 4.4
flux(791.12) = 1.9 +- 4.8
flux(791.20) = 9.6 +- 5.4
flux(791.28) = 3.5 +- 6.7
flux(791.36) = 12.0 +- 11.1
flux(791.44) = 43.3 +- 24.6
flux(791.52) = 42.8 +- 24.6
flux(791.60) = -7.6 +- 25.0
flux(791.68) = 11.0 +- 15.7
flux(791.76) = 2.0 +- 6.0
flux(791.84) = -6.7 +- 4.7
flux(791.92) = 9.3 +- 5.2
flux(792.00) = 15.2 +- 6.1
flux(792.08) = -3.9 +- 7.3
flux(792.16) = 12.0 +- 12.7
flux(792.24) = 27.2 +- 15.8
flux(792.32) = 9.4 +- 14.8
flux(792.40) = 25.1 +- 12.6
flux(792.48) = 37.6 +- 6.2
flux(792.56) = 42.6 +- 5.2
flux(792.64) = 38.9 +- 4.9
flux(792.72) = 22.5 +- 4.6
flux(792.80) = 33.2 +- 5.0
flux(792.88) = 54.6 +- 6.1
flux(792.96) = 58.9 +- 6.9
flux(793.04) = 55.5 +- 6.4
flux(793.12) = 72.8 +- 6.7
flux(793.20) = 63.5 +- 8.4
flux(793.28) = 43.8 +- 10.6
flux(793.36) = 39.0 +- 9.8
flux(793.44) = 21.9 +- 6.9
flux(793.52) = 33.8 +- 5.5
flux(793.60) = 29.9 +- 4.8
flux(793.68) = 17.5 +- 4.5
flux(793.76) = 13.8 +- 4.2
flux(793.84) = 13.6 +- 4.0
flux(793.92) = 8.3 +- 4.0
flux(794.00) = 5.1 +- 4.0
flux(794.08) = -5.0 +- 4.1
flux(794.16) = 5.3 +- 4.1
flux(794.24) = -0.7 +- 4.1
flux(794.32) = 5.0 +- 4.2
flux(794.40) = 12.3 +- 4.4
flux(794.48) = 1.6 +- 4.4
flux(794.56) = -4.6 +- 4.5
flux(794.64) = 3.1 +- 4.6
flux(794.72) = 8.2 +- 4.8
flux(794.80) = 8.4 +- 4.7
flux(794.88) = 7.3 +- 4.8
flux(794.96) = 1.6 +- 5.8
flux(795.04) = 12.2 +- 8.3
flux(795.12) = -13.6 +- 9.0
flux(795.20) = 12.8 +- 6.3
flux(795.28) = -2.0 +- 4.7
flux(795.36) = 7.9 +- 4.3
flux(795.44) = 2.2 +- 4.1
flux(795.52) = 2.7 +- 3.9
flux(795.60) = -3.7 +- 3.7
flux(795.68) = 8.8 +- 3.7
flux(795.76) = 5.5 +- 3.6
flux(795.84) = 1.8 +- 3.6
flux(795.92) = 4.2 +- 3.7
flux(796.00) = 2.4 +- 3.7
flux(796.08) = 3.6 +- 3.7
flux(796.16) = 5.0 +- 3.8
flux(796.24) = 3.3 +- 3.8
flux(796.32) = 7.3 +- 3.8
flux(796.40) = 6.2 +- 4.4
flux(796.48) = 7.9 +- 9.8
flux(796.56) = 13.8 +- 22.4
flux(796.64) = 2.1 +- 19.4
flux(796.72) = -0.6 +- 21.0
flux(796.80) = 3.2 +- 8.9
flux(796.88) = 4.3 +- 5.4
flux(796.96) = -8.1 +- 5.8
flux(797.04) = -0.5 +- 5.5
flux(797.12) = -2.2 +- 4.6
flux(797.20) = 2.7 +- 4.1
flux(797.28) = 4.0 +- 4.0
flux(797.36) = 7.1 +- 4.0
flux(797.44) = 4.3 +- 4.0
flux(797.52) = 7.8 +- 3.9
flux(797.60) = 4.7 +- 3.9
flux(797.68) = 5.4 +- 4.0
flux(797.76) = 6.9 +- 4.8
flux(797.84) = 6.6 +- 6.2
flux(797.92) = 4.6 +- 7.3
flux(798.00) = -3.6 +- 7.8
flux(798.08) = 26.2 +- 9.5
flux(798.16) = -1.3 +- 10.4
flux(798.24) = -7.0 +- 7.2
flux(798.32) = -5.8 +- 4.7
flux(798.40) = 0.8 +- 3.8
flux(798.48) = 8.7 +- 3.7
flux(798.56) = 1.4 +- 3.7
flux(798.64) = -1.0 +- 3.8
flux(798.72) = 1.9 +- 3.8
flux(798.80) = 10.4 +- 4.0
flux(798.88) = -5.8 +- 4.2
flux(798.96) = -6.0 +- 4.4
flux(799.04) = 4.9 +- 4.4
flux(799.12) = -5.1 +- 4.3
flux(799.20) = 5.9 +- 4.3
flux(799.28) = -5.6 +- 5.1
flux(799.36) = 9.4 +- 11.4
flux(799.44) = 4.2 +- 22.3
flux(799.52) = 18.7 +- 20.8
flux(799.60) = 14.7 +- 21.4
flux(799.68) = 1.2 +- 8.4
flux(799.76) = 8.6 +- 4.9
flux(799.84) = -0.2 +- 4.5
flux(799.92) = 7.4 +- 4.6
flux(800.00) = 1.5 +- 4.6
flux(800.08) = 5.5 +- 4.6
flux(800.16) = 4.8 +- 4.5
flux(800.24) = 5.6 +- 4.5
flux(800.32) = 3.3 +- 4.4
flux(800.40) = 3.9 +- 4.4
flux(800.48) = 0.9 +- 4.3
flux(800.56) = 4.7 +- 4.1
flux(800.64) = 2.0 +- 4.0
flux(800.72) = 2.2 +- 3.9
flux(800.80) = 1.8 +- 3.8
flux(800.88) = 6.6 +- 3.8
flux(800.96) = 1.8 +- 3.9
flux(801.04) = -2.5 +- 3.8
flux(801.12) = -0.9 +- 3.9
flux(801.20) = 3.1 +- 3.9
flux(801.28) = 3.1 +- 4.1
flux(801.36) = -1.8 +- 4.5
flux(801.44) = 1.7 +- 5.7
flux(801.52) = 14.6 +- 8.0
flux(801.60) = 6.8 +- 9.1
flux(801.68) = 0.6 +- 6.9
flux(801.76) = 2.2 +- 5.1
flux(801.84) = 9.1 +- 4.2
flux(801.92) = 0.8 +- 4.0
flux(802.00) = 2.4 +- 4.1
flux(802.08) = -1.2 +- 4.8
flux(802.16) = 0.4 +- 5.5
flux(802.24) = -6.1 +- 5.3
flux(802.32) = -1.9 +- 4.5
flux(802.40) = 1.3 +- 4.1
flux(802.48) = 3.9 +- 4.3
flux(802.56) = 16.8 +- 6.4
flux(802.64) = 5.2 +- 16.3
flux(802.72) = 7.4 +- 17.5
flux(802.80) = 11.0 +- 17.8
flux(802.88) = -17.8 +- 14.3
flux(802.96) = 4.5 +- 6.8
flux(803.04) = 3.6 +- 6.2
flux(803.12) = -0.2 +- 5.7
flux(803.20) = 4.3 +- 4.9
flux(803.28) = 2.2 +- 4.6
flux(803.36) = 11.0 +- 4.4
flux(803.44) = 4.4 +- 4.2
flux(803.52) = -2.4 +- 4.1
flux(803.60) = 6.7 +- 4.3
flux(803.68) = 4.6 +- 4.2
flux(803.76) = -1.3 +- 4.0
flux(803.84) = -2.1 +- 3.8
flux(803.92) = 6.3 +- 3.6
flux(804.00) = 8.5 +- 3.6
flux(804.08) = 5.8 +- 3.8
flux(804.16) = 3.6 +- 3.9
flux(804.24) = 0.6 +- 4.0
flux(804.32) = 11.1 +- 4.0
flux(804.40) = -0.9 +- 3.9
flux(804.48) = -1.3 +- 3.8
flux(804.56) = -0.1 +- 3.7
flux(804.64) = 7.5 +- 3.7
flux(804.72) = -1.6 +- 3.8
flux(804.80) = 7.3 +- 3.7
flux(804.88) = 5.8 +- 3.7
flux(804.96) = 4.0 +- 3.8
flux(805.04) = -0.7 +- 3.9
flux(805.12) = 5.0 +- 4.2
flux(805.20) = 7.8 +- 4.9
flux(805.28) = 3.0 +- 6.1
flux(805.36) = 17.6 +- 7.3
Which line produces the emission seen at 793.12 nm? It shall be [O II]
